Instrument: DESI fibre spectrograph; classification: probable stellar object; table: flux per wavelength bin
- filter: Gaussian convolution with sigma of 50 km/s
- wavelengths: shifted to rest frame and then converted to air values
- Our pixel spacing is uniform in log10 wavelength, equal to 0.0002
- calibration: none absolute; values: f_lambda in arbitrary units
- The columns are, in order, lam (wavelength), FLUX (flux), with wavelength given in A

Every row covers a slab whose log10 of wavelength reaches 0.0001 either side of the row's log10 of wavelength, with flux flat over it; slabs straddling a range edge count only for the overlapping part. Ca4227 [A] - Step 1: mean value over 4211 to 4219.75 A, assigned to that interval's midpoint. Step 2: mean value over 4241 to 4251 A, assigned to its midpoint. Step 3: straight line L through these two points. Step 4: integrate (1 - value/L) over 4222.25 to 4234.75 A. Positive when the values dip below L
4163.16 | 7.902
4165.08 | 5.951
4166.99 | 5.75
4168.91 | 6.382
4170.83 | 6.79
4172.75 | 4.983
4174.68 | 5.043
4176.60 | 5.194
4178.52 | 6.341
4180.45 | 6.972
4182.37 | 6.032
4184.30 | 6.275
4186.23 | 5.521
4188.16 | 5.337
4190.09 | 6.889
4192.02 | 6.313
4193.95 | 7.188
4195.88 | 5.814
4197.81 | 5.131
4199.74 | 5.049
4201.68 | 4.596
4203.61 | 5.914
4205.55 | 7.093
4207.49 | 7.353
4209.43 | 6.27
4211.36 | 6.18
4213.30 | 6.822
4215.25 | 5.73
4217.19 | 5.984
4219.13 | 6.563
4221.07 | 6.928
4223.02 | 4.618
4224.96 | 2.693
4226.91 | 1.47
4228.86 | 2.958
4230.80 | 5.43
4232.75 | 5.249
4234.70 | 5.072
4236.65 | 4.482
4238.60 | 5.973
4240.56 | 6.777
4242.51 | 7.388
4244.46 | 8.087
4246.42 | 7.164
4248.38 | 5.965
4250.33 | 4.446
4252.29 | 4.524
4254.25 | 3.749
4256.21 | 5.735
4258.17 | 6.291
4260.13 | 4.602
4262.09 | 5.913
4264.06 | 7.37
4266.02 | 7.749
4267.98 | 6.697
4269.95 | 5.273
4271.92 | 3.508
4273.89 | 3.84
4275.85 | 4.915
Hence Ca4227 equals 5.1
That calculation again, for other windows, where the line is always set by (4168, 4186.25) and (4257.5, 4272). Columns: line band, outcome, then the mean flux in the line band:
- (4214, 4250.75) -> 3.6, 5.45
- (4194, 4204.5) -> 0.9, 5.46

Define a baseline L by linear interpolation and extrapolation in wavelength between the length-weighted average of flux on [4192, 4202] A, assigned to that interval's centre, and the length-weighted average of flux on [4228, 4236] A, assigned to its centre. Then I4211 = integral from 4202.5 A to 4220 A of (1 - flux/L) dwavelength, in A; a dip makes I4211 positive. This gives -3.7 A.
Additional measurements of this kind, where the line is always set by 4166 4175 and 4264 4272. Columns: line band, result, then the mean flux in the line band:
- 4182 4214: -0.7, 6.1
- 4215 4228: 2.7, 4.79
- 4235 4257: 1.3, 5.82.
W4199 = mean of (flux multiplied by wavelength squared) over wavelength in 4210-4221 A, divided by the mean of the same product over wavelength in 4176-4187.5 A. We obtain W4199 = 1.1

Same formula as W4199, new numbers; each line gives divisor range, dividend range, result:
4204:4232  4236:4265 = 1.10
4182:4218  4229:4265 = 0.96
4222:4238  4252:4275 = 1.37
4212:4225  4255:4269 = 1.10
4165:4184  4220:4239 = 0.77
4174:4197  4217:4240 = 0.80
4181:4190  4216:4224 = 1.03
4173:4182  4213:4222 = 1.11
